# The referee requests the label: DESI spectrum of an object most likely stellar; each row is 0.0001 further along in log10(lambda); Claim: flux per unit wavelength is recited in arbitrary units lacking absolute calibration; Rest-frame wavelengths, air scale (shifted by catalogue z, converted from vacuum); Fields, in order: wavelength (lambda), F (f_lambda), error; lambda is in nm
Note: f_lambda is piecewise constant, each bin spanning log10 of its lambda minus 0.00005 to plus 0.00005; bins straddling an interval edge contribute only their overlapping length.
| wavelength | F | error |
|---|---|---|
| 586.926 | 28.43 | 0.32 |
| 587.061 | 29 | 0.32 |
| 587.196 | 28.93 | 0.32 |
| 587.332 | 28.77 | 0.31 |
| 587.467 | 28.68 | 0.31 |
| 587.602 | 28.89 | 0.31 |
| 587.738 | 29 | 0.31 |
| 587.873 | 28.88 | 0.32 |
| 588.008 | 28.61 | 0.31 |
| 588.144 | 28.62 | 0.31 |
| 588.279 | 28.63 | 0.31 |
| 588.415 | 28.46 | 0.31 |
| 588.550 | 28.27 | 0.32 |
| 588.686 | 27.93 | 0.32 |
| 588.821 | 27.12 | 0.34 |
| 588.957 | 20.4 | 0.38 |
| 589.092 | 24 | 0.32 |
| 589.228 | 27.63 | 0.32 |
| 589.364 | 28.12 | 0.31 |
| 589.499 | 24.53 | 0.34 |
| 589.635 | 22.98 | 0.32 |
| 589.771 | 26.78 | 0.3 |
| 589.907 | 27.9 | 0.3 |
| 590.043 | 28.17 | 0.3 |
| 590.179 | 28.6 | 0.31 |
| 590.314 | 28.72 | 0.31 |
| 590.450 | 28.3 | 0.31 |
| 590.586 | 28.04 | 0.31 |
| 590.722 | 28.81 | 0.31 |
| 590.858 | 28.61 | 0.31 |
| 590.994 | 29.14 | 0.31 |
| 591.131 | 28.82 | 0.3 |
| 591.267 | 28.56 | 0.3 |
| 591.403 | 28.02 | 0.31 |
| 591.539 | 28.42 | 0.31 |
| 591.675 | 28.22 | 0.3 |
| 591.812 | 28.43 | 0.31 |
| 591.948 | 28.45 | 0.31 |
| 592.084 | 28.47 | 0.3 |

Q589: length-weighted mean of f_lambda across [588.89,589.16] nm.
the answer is 22.2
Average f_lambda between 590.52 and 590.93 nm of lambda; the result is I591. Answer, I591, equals 28.5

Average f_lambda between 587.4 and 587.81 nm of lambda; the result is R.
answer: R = 28.9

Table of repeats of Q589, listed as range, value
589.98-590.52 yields 28.5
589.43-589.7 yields 23.8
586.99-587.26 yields 29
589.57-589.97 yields 25.9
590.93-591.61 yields 28.6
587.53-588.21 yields 28.8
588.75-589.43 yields 25.5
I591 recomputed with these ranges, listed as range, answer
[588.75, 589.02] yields 23.9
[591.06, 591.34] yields 28.6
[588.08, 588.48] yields 28.6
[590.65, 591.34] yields 28.8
